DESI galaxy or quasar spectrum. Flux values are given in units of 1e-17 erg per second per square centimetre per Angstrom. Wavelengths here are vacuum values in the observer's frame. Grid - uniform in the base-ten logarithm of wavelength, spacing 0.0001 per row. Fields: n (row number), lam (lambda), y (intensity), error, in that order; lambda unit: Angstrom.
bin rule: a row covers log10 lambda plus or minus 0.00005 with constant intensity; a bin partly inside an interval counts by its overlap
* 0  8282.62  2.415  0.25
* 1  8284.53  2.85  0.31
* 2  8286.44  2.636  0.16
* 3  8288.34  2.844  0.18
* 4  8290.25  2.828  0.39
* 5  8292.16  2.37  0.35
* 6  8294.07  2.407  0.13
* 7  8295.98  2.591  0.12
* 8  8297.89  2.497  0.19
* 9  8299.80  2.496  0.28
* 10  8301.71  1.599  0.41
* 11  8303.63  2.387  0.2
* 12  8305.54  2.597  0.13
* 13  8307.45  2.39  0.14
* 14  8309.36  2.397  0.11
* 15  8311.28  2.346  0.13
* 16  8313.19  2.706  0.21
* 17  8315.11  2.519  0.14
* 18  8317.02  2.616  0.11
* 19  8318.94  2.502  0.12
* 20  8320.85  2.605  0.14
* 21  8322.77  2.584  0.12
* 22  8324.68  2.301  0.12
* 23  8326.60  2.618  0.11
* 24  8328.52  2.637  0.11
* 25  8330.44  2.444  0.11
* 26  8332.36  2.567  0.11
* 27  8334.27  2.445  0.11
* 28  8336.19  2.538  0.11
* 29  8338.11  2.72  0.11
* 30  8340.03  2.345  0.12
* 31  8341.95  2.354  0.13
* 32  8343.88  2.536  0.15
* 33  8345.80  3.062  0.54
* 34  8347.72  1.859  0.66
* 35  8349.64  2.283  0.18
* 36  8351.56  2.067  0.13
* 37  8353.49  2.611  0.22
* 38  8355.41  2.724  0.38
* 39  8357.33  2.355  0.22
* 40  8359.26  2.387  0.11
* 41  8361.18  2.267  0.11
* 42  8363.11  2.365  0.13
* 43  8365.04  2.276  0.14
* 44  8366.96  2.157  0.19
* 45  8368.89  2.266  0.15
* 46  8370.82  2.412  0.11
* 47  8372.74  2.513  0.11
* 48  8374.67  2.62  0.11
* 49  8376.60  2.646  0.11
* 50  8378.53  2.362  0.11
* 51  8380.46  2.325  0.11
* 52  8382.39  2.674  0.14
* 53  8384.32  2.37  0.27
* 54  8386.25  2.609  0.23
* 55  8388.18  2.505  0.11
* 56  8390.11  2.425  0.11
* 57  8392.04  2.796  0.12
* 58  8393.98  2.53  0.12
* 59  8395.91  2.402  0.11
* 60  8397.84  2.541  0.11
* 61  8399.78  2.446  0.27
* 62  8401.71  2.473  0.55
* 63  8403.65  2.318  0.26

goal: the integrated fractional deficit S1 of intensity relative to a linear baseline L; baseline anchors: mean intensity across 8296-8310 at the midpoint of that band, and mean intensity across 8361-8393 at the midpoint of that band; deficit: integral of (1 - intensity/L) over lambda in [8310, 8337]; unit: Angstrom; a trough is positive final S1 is -1.7 Angstrom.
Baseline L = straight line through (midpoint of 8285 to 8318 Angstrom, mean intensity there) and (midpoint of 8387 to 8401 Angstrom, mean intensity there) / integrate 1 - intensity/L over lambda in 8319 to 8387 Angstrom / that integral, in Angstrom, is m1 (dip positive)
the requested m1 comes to 1.4 Angstrom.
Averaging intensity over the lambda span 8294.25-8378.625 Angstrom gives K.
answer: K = 2.45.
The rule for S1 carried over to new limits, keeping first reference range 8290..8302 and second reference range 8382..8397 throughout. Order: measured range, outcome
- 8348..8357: 0.4 Angstrom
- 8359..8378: 0.9 Angstrom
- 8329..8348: -0.3 Angstrom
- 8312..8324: -0.6 Angstrom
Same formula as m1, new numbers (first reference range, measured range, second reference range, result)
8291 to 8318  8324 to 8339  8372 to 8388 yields -0.5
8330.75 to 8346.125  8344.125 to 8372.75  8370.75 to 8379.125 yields 1.8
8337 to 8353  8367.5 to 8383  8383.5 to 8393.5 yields 0.2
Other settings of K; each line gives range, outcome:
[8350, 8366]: 2.38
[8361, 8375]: 2.35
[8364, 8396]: 2.47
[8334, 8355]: 2.44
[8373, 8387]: 2.51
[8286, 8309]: 2.47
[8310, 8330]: 2.54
